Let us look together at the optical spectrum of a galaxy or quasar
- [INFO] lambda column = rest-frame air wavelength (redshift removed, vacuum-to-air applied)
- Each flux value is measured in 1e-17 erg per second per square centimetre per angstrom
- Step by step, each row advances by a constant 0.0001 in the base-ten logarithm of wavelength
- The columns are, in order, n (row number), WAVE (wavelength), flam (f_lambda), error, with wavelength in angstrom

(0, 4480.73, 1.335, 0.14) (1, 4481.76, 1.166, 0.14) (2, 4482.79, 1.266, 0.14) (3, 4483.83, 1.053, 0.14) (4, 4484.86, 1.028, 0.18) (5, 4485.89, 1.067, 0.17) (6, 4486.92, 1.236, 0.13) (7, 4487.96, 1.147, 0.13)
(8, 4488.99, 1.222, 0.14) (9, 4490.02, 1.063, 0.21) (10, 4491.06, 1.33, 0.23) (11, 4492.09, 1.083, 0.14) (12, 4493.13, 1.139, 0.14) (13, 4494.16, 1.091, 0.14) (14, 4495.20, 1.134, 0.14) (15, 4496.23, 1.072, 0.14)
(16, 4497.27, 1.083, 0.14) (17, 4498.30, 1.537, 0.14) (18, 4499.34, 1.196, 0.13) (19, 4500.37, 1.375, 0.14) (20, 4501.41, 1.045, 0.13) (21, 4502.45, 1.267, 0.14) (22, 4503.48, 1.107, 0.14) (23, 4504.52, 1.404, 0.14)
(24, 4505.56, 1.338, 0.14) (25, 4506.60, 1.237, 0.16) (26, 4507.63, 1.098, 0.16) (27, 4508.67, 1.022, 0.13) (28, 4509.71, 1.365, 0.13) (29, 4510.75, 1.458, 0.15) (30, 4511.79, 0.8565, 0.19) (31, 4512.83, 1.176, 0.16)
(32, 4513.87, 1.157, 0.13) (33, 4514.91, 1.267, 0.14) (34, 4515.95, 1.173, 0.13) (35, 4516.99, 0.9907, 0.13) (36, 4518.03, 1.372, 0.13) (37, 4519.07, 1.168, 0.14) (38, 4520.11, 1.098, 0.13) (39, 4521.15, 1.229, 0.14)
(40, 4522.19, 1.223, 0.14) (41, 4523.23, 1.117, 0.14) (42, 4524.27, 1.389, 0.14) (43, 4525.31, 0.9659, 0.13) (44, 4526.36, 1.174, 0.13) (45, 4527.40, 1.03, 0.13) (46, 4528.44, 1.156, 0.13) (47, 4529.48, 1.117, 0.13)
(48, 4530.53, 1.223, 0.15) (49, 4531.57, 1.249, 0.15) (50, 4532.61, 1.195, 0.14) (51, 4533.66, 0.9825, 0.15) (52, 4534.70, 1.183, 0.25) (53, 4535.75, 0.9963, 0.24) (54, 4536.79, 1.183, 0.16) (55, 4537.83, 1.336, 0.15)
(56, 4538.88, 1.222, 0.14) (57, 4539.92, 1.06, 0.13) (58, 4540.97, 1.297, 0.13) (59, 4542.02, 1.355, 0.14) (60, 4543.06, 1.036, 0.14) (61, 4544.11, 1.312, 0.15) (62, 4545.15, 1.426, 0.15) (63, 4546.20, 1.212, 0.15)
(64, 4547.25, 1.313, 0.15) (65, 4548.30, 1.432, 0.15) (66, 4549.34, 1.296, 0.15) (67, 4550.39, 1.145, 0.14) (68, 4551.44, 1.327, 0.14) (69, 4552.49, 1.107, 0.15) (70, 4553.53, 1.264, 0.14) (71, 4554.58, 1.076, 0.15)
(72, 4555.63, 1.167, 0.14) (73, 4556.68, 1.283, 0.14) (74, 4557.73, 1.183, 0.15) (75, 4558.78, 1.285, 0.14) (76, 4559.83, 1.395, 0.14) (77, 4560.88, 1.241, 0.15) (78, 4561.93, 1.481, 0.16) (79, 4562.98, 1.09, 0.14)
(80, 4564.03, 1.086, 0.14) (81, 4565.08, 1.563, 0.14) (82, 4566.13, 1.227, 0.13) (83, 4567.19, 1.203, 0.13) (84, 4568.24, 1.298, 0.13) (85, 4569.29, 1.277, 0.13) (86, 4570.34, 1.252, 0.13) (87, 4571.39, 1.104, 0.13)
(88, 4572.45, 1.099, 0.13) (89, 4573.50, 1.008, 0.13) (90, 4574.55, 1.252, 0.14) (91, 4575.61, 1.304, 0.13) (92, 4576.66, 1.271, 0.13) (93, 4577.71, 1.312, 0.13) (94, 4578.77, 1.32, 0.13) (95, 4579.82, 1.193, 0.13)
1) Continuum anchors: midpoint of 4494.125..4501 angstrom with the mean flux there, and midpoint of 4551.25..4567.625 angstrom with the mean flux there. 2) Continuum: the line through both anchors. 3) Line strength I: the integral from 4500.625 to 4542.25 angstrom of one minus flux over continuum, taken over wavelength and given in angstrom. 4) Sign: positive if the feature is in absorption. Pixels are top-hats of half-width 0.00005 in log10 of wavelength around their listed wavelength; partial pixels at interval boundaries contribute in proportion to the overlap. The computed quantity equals 1.60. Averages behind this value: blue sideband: 1.22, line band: 1.18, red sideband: 1.25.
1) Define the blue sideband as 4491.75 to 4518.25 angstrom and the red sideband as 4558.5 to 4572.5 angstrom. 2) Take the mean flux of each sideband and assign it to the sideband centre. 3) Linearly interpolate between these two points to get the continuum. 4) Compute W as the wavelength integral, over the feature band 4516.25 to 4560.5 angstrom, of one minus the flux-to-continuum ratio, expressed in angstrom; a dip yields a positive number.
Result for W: 0.96 angstrom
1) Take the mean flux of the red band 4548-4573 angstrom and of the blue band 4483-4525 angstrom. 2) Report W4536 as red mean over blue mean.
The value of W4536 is 1.0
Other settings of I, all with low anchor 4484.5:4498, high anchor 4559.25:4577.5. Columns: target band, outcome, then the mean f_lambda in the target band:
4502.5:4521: -0.5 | 1.2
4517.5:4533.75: 0.2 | 1.17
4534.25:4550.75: -0.4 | 1.24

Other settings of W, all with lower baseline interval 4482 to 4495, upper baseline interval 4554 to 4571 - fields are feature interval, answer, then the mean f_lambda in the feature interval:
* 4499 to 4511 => -0.7 angstrom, 1.24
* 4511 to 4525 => 0.2 angstrom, 1.17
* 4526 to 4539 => 0.6 angstrom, 1.16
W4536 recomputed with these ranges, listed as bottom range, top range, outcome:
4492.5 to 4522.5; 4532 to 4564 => 1.03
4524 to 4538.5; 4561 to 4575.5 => 1.07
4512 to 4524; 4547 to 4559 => 1.05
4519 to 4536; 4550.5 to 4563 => 1.08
